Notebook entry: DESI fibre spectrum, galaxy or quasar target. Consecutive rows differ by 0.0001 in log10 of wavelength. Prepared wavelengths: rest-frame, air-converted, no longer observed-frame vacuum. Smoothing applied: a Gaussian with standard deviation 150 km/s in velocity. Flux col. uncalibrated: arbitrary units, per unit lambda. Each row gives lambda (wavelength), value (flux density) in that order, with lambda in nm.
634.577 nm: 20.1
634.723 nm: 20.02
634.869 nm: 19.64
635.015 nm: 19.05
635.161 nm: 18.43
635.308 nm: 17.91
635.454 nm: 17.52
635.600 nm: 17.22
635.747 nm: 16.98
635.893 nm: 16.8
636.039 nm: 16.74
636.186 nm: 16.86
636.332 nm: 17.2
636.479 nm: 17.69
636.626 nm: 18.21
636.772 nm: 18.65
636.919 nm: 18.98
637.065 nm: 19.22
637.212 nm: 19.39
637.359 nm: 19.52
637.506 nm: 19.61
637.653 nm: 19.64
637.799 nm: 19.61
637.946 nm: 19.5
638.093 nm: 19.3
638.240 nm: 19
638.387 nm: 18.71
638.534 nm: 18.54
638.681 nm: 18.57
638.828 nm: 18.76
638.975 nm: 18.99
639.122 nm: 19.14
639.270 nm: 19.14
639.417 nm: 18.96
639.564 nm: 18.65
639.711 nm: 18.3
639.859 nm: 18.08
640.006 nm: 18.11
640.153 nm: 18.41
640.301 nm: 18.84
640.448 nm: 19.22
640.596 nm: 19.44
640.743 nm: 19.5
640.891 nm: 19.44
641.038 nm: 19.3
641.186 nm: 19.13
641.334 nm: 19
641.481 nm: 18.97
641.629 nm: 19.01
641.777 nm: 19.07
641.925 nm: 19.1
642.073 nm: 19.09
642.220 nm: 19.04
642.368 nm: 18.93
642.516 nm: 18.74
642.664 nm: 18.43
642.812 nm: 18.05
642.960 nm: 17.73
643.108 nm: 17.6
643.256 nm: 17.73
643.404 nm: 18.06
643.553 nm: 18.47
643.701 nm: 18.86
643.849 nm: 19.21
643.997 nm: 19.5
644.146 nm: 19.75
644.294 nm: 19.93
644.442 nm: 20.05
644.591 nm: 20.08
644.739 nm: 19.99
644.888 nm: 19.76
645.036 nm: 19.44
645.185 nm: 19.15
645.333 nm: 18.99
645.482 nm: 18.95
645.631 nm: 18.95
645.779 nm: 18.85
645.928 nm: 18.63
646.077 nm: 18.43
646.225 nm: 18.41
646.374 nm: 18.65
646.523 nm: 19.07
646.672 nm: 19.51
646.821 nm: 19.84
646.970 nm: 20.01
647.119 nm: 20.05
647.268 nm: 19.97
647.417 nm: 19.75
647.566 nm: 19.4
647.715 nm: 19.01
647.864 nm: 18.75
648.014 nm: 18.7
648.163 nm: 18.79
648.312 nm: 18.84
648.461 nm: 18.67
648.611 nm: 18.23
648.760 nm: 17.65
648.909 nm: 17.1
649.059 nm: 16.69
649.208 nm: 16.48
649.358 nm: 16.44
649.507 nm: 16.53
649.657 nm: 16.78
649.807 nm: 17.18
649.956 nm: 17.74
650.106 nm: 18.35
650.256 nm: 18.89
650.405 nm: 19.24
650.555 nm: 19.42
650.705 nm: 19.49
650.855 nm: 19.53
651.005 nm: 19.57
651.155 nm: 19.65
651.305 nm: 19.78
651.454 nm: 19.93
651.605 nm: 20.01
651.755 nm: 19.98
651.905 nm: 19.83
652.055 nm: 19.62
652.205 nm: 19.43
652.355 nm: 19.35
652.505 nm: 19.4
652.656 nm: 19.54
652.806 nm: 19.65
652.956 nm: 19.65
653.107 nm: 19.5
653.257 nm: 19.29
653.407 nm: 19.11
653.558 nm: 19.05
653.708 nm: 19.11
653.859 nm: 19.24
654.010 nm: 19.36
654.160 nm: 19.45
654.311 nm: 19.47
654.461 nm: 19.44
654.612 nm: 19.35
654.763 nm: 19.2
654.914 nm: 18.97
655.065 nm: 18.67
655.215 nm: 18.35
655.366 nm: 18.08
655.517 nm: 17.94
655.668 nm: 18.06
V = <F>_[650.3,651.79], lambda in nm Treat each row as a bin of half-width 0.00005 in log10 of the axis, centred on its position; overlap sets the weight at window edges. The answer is 19.6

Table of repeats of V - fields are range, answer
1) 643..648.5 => 19.1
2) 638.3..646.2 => 18.9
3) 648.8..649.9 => 16.8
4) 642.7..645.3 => 19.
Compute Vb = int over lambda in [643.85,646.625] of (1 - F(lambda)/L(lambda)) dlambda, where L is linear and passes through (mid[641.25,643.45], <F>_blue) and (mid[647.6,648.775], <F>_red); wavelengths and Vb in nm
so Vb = -0.10 nm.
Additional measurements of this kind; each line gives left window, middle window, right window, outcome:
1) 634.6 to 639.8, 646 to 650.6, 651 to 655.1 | 0.18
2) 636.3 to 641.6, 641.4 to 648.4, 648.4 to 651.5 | -0.19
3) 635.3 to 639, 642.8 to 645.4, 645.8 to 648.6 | -0.02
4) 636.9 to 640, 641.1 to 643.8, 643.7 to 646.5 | 0.08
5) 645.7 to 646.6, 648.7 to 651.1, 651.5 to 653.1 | 0.16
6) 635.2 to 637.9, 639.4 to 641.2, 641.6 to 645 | -0.02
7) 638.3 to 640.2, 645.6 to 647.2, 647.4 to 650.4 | -0.09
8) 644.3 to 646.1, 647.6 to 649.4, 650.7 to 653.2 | 0.14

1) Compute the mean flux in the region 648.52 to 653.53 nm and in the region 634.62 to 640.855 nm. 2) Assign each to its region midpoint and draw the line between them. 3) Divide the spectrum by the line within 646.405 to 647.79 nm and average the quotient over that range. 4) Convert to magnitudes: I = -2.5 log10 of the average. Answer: -0.05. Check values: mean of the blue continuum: 18.6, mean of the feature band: 19.6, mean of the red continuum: 18.8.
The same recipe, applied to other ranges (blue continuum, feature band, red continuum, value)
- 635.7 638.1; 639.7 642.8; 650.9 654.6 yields -0.01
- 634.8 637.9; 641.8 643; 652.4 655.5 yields 0.00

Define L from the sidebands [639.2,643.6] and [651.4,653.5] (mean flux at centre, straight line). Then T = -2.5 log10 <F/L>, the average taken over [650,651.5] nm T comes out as 0.01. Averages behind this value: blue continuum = 18.7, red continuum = 19.6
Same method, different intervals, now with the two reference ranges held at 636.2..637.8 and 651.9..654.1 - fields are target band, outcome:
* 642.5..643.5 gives 0.06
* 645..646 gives 0.01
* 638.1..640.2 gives 0.01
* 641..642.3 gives -0.01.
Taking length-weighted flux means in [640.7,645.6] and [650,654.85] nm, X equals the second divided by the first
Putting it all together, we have 1.02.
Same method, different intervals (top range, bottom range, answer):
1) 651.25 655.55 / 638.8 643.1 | 1.03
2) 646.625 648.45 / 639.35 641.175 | 1.03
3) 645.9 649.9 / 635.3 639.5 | 1.00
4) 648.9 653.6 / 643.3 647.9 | 0.98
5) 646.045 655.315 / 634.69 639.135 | 1.02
